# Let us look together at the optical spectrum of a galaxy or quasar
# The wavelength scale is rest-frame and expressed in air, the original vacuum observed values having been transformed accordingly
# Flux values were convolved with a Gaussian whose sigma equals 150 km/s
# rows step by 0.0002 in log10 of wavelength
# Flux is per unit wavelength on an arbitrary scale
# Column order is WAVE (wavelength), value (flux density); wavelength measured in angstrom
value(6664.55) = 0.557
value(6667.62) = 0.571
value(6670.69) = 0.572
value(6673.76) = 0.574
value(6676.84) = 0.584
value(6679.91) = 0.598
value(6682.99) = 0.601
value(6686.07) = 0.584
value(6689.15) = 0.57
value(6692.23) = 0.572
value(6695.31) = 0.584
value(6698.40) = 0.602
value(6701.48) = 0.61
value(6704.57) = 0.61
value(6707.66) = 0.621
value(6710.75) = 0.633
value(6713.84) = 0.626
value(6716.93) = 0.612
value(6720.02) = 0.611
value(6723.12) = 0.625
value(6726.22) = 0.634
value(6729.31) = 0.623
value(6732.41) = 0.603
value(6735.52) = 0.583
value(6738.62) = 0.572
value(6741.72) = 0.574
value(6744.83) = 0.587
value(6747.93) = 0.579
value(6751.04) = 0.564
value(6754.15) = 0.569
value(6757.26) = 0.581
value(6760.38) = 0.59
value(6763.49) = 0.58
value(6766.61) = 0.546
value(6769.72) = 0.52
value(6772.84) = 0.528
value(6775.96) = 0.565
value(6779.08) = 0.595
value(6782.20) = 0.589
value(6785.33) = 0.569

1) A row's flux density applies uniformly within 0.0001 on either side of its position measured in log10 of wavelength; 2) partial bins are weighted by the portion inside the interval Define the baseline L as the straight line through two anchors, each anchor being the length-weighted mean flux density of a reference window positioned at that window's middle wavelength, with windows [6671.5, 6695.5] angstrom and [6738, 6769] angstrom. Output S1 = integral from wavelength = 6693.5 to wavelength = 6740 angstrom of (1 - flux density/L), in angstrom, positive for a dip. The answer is -2.5 angstrom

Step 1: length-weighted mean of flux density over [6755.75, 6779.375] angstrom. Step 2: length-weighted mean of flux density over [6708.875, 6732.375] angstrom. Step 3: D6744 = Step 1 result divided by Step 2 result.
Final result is 0.90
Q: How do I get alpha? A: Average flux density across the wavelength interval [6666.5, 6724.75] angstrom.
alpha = 0.598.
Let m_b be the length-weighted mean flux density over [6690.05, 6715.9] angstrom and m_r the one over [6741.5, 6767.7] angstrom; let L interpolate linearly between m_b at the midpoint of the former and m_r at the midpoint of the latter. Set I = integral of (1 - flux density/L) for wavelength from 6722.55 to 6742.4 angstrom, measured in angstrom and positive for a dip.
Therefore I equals -0.5 angstrom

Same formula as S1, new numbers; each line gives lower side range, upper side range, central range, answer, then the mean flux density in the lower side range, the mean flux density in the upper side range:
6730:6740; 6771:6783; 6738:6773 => 0.7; 0.589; 0.567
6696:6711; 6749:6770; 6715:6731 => -0.7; 0.612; 0.567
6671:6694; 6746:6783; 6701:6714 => -1.0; 0.583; 0.567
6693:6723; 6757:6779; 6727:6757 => -0.1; 0.612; 0.56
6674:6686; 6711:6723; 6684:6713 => 0.3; 0.591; 0.619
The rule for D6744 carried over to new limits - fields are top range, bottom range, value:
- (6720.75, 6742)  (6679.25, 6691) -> 1.03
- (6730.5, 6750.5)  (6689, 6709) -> 0.98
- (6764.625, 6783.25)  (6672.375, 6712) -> 0.94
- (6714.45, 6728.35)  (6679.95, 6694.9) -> 1.06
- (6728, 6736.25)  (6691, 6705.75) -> 1.01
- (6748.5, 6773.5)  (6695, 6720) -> 0.92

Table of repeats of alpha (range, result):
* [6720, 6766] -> 0.59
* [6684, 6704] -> 0.588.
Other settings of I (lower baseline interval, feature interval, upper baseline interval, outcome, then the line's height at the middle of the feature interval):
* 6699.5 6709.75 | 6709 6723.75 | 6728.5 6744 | -0.40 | 0.605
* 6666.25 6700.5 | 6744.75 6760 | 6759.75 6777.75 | -0.45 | 0.559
